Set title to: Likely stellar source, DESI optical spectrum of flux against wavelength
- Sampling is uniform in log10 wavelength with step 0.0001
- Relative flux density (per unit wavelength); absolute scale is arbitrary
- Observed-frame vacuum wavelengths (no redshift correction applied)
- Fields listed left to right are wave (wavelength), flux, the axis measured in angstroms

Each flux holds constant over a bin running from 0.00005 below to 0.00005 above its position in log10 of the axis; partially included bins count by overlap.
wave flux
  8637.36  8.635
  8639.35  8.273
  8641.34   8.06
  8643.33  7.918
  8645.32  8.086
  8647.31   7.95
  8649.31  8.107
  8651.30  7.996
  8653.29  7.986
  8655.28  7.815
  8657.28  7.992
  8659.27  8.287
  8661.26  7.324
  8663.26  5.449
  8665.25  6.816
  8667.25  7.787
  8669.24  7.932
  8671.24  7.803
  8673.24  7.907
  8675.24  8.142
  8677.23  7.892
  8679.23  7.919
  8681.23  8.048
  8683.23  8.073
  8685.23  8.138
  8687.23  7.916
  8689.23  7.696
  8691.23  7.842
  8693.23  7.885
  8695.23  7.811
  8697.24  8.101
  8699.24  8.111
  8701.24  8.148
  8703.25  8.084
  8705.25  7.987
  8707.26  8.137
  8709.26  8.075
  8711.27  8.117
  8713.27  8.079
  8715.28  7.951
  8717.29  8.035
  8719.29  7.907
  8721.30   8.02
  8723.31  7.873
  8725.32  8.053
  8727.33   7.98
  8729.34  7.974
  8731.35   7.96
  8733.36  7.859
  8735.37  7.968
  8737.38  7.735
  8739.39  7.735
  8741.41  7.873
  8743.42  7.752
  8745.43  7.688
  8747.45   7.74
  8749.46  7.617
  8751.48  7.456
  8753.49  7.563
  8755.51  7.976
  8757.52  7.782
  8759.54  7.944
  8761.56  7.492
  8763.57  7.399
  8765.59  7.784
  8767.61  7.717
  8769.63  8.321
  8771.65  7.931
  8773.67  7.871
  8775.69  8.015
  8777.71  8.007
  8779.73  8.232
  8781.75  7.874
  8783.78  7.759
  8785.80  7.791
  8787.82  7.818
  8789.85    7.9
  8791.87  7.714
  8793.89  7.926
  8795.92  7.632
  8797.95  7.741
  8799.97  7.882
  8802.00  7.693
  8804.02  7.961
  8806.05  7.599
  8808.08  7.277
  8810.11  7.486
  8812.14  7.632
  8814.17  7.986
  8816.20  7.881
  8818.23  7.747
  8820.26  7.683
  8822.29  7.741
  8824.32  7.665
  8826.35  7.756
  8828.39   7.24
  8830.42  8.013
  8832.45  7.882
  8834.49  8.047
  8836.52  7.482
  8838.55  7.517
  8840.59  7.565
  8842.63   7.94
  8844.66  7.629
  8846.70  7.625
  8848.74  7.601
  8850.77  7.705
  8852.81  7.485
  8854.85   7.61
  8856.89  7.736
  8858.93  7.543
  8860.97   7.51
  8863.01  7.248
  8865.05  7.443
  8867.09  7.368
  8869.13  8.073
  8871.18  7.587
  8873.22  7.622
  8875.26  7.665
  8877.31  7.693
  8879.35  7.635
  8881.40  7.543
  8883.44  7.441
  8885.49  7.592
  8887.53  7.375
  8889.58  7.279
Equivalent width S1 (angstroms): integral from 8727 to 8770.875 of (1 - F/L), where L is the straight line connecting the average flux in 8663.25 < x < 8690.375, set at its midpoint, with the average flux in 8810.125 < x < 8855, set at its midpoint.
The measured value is -0.3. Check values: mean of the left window 7.76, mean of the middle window 7.79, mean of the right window 7.7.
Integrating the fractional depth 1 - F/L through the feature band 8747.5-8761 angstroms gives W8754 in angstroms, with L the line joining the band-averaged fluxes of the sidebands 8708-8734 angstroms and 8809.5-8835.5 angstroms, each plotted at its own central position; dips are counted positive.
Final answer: 0.3 angstroms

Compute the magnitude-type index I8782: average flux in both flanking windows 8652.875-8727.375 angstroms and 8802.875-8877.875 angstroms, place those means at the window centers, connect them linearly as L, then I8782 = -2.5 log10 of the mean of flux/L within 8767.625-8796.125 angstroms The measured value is -0.02 mag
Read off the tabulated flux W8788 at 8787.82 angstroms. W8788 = 7.818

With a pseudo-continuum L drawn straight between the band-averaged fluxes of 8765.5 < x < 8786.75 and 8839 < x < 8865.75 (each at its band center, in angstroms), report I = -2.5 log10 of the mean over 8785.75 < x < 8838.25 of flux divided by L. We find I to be 0.01 mag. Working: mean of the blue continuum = 7.94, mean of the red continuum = 7.59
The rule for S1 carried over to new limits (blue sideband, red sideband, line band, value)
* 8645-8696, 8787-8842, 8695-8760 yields -1.3 angstroms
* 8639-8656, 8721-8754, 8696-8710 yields -0.3 angstroms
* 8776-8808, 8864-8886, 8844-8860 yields 0.1 angstroms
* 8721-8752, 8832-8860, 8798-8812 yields 0.1 angstroms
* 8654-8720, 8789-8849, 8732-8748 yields 0.0 angstroms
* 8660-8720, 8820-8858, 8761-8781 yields -0.3 angstroms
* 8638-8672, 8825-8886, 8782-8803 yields -0.3 angstroms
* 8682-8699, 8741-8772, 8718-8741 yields -0.3 angstroms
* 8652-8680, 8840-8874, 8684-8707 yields -1.0 angstroms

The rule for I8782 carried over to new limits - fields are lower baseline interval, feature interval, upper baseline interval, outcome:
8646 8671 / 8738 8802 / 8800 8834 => -0.02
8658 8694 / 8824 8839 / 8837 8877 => -0.01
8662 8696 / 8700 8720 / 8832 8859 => -0.05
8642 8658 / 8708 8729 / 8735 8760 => -0.03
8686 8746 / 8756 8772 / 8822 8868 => 0.00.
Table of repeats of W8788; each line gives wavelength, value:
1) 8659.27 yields 8.287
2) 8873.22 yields 7.622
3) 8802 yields 7.693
